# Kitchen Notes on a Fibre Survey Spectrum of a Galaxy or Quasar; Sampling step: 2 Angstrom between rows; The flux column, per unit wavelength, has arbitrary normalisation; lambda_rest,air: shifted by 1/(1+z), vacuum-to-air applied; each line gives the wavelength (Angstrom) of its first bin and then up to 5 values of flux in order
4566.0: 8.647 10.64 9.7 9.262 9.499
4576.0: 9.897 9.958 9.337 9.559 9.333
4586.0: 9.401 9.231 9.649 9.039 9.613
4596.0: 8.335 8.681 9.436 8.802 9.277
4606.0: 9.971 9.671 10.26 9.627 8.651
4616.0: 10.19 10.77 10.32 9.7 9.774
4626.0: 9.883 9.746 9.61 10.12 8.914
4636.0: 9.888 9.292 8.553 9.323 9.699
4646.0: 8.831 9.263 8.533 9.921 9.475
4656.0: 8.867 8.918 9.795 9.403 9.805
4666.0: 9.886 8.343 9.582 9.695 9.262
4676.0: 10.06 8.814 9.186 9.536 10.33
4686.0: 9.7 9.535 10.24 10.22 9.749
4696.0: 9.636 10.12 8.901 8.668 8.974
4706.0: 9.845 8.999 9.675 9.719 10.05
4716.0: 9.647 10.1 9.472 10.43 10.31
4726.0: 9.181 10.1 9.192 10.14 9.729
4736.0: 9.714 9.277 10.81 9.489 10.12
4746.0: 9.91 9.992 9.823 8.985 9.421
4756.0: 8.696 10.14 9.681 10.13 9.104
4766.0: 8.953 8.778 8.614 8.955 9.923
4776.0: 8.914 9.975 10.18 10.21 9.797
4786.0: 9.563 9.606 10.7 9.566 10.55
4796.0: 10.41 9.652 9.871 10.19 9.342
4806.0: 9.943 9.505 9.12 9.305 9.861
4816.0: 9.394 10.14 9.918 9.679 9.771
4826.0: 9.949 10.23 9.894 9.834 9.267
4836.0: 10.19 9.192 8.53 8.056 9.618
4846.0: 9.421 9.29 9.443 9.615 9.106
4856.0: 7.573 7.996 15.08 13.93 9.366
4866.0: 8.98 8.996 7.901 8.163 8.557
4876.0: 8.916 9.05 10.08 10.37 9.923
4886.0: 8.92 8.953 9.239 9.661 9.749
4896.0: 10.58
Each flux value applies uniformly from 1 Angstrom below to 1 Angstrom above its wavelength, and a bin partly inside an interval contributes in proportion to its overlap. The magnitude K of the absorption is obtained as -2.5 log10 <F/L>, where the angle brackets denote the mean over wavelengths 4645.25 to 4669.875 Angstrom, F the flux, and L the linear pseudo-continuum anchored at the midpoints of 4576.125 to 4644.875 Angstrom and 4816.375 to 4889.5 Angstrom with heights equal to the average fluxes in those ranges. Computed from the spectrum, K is 0.03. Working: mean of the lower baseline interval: 9.52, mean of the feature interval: 9.27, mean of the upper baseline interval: 9.55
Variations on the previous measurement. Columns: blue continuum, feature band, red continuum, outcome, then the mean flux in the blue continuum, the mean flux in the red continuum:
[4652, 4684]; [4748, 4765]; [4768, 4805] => 0.02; 9.42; 9.75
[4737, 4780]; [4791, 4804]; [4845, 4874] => -0.05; 9.52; 9.6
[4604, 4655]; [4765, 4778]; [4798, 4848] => 0.06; 9.59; 9.59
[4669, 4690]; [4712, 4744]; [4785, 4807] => -0.01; 9.6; 9.94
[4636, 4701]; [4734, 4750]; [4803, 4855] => -0.04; 9.46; 9.52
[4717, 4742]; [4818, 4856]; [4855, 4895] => 0.02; 9.86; 9.57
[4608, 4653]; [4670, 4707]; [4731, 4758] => 0.01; 9.59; 9.72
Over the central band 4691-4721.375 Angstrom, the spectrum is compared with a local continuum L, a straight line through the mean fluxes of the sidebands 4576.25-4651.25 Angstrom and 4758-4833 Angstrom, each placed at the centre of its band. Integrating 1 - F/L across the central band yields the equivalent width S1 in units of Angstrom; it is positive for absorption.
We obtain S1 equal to 0.0 Angstrom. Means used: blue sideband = 9.47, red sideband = 9.71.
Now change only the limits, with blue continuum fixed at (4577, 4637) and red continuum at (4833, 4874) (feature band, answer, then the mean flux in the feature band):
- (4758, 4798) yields -0.8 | 9.68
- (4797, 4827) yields -0.7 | 9.71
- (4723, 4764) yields -1.0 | 9.73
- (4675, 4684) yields 0.0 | 9.5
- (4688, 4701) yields -0.4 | 9.79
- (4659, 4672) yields 0.1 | 9.49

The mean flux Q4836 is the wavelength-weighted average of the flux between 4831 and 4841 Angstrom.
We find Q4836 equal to 9.4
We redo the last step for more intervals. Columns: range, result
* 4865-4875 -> 8.52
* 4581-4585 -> 9.45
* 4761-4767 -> 9.4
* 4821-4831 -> 9.9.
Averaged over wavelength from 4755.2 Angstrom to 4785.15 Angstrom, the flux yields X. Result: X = 9.48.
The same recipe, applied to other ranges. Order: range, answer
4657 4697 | 9.58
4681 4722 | 9.67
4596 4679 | 9.46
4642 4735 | 9.55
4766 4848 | 9.63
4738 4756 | 9.73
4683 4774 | 9.63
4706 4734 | 9.77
